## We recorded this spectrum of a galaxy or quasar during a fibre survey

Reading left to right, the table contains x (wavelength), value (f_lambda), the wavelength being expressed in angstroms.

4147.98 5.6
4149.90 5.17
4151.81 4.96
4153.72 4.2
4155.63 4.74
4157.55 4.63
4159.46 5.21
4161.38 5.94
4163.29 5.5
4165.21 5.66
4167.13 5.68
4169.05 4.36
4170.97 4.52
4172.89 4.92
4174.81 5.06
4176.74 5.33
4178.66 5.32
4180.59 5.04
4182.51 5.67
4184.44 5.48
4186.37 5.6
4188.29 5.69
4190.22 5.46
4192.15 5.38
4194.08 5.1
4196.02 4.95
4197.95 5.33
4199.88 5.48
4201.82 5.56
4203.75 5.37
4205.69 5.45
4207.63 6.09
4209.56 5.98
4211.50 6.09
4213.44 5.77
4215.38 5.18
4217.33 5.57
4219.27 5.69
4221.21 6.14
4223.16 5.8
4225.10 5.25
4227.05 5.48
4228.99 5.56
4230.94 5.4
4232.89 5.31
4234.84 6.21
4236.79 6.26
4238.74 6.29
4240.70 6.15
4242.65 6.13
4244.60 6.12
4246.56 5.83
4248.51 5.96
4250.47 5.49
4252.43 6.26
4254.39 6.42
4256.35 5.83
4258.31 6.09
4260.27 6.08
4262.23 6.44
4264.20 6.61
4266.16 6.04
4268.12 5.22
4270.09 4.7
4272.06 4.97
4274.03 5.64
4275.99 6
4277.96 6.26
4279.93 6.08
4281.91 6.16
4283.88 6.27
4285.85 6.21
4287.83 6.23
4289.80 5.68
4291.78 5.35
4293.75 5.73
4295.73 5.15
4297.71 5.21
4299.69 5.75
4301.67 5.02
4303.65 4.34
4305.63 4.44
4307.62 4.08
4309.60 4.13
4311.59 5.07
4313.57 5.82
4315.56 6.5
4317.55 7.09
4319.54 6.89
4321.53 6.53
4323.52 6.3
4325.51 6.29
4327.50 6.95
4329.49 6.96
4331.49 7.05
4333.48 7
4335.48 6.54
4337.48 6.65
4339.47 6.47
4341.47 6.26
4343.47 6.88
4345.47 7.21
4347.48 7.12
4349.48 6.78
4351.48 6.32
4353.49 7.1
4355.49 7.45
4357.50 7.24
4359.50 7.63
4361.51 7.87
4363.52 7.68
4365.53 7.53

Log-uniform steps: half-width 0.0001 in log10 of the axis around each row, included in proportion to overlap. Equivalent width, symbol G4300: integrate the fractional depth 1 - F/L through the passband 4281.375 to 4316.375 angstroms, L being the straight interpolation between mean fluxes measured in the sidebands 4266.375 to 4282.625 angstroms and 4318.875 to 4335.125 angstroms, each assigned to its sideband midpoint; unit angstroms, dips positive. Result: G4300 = 4.3 angstroms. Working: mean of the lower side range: 5.64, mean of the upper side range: 6.74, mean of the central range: 5.38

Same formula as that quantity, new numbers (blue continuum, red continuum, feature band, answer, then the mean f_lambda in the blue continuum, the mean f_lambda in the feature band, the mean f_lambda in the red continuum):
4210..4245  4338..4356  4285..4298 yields 1.39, 5.8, 5.67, 6.82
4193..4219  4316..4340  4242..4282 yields 1.09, 5.54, 5.91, 6.73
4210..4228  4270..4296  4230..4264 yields -1.80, 5.67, 6.03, 5.8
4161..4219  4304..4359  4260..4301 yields 1.73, 5.42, 5.79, 6.4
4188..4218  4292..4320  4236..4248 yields -1.47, 5.52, 6.12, 5.34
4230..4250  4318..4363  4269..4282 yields 1.32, 5.95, 5.65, 6.9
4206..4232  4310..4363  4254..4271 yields 0.42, 5.69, 5.93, 6.75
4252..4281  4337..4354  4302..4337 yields 2.65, 5.9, 5.99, 6.75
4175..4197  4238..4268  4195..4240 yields 0.28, 5.35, 5.66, 6.09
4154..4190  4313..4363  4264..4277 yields 1.37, 5.23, 5.54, 6.85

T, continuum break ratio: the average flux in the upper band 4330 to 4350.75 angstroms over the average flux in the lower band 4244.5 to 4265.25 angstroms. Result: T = 1.11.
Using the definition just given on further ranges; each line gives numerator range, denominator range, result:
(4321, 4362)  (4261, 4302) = 1.19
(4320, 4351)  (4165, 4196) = 1.28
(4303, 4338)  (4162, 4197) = 1.15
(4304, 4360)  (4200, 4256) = 1.11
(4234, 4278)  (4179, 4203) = 1.10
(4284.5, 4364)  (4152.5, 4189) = 1.21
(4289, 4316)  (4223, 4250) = 0.88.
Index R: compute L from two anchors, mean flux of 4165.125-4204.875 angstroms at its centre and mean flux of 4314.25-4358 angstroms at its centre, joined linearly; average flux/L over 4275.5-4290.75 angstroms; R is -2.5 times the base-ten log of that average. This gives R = 0.025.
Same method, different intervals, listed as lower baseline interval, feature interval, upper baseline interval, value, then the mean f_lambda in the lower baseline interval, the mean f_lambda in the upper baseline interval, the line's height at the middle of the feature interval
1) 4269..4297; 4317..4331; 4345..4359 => -0.03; 5.74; 7.05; 6.52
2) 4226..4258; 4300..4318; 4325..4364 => 0.28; 5.92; 6.97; 6.61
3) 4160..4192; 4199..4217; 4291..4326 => -0.06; 5.33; 5.53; 5.38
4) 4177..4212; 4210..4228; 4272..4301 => -0.02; 5.49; 5.8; 5.57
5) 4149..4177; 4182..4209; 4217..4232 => -0.03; 5.05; 5.61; 5.35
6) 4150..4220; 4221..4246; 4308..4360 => -0.02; 5.33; 6.59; 5.74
